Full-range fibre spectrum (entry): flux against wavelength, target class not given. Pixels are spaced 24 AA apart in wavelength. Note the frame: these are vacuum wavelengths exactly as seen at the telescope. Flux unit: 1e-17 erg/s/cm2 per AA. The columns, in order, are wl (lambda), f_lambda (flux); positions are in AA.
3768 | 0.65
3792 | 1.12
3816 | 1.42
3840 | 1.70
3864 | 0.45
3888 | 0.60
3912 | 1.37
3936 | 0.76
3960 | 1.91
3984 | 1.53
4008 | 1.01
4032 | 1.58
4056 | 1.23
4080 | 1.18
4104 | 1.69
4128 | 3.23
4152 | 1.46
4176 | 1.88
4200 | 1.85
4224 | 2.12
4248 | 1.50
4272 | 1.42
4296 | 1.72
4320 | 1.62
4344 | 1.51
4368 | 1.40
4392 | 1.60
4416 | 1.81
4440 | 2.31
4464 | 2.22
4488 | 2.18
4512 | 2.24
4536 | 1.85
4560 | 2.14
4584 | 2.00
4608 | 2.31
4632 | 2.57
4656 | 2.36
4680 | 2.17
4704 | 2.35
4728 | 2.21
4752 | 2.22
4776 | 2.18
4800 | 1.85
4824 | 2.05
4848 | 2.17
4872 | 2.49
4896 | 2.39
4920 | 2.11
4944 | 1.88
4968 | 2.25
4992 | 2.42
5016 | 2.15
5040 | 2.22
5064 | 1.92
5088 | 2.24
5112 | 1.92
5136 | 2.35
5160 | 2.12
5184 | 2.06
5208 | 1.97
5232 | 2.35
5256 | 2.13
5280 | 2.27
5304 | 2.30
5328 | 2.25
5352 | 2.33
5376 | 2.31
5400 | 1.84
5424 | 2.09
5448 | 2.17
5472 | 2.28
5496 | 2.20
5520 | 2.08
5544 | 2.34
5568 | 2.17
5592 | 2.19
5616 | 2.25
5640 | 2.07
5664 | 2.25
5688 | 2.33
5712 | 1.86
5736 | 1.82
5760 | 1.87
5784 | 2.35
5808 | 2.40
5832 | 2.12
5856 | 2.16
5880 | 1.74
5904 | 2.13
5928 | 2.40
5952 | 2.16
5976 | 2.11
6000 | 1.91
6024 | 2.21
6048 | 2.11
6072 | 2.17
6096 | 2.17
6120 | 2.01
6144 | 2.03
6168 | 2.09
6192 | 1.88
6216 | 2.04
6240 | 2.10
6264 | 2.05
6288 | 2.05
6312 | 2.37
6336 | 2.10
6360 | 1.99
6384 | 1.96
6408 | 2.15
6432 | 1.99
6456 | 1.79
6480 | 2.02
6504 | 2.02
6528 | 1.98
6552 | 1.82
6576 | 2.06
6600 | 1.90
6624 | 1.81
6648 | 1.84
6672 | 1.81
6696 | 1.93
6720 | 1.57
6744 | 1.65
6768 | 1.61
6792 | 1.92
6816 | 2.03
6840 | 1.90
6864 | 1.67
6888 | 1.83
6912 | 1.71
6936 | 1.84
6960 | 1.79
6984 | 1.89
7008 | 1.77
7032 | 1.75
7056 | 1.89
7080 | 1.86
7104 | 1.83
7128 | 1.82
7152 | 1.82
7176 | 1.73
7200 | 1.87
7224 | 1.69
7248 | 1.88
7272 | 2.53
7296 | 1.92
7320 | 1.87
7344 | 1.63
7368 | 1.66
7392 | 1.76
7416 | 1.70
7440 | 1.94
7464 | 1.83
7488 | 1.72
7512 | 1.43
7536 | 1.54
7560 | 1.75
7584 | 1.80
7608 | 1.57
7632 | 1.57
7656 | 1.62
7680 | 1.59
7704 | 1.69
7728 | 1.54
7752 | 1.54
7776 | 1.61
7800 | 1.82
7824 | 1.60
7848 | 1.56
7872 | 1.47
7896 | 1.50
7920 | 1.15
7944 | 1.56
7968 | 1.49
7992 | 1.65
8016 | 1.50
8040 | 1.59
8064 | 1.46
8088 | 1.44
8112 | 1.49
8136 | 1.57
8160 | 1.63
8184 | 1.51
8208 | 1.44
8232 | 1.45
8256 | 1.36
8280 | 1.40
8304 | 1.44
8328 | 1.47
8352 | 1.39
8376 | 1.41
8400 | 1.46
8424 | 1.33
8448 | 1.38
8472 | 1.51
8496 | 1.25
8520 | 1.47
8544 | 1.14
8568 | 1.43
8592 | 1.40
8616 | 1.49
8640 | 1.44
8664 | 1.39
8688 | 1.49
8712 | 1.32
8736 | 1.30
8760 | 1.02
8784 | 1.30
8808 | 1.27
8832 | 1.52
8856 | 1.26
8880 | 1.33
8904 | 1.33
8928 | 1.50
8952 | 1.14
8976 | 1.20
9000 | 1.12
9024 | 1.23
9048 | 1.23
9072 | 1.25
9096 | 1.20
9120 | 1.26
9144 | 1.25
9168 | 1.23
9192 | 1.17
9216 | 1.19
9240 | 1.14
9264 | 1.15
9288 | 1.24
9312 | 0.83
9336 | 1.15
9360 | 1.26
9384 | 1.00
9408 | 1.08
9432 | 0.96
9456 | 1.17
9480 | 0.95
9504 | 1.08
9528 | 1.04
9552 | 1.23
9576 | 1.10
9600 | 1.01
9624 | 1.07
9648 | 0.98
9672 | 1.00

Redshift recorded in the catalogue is 0.11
